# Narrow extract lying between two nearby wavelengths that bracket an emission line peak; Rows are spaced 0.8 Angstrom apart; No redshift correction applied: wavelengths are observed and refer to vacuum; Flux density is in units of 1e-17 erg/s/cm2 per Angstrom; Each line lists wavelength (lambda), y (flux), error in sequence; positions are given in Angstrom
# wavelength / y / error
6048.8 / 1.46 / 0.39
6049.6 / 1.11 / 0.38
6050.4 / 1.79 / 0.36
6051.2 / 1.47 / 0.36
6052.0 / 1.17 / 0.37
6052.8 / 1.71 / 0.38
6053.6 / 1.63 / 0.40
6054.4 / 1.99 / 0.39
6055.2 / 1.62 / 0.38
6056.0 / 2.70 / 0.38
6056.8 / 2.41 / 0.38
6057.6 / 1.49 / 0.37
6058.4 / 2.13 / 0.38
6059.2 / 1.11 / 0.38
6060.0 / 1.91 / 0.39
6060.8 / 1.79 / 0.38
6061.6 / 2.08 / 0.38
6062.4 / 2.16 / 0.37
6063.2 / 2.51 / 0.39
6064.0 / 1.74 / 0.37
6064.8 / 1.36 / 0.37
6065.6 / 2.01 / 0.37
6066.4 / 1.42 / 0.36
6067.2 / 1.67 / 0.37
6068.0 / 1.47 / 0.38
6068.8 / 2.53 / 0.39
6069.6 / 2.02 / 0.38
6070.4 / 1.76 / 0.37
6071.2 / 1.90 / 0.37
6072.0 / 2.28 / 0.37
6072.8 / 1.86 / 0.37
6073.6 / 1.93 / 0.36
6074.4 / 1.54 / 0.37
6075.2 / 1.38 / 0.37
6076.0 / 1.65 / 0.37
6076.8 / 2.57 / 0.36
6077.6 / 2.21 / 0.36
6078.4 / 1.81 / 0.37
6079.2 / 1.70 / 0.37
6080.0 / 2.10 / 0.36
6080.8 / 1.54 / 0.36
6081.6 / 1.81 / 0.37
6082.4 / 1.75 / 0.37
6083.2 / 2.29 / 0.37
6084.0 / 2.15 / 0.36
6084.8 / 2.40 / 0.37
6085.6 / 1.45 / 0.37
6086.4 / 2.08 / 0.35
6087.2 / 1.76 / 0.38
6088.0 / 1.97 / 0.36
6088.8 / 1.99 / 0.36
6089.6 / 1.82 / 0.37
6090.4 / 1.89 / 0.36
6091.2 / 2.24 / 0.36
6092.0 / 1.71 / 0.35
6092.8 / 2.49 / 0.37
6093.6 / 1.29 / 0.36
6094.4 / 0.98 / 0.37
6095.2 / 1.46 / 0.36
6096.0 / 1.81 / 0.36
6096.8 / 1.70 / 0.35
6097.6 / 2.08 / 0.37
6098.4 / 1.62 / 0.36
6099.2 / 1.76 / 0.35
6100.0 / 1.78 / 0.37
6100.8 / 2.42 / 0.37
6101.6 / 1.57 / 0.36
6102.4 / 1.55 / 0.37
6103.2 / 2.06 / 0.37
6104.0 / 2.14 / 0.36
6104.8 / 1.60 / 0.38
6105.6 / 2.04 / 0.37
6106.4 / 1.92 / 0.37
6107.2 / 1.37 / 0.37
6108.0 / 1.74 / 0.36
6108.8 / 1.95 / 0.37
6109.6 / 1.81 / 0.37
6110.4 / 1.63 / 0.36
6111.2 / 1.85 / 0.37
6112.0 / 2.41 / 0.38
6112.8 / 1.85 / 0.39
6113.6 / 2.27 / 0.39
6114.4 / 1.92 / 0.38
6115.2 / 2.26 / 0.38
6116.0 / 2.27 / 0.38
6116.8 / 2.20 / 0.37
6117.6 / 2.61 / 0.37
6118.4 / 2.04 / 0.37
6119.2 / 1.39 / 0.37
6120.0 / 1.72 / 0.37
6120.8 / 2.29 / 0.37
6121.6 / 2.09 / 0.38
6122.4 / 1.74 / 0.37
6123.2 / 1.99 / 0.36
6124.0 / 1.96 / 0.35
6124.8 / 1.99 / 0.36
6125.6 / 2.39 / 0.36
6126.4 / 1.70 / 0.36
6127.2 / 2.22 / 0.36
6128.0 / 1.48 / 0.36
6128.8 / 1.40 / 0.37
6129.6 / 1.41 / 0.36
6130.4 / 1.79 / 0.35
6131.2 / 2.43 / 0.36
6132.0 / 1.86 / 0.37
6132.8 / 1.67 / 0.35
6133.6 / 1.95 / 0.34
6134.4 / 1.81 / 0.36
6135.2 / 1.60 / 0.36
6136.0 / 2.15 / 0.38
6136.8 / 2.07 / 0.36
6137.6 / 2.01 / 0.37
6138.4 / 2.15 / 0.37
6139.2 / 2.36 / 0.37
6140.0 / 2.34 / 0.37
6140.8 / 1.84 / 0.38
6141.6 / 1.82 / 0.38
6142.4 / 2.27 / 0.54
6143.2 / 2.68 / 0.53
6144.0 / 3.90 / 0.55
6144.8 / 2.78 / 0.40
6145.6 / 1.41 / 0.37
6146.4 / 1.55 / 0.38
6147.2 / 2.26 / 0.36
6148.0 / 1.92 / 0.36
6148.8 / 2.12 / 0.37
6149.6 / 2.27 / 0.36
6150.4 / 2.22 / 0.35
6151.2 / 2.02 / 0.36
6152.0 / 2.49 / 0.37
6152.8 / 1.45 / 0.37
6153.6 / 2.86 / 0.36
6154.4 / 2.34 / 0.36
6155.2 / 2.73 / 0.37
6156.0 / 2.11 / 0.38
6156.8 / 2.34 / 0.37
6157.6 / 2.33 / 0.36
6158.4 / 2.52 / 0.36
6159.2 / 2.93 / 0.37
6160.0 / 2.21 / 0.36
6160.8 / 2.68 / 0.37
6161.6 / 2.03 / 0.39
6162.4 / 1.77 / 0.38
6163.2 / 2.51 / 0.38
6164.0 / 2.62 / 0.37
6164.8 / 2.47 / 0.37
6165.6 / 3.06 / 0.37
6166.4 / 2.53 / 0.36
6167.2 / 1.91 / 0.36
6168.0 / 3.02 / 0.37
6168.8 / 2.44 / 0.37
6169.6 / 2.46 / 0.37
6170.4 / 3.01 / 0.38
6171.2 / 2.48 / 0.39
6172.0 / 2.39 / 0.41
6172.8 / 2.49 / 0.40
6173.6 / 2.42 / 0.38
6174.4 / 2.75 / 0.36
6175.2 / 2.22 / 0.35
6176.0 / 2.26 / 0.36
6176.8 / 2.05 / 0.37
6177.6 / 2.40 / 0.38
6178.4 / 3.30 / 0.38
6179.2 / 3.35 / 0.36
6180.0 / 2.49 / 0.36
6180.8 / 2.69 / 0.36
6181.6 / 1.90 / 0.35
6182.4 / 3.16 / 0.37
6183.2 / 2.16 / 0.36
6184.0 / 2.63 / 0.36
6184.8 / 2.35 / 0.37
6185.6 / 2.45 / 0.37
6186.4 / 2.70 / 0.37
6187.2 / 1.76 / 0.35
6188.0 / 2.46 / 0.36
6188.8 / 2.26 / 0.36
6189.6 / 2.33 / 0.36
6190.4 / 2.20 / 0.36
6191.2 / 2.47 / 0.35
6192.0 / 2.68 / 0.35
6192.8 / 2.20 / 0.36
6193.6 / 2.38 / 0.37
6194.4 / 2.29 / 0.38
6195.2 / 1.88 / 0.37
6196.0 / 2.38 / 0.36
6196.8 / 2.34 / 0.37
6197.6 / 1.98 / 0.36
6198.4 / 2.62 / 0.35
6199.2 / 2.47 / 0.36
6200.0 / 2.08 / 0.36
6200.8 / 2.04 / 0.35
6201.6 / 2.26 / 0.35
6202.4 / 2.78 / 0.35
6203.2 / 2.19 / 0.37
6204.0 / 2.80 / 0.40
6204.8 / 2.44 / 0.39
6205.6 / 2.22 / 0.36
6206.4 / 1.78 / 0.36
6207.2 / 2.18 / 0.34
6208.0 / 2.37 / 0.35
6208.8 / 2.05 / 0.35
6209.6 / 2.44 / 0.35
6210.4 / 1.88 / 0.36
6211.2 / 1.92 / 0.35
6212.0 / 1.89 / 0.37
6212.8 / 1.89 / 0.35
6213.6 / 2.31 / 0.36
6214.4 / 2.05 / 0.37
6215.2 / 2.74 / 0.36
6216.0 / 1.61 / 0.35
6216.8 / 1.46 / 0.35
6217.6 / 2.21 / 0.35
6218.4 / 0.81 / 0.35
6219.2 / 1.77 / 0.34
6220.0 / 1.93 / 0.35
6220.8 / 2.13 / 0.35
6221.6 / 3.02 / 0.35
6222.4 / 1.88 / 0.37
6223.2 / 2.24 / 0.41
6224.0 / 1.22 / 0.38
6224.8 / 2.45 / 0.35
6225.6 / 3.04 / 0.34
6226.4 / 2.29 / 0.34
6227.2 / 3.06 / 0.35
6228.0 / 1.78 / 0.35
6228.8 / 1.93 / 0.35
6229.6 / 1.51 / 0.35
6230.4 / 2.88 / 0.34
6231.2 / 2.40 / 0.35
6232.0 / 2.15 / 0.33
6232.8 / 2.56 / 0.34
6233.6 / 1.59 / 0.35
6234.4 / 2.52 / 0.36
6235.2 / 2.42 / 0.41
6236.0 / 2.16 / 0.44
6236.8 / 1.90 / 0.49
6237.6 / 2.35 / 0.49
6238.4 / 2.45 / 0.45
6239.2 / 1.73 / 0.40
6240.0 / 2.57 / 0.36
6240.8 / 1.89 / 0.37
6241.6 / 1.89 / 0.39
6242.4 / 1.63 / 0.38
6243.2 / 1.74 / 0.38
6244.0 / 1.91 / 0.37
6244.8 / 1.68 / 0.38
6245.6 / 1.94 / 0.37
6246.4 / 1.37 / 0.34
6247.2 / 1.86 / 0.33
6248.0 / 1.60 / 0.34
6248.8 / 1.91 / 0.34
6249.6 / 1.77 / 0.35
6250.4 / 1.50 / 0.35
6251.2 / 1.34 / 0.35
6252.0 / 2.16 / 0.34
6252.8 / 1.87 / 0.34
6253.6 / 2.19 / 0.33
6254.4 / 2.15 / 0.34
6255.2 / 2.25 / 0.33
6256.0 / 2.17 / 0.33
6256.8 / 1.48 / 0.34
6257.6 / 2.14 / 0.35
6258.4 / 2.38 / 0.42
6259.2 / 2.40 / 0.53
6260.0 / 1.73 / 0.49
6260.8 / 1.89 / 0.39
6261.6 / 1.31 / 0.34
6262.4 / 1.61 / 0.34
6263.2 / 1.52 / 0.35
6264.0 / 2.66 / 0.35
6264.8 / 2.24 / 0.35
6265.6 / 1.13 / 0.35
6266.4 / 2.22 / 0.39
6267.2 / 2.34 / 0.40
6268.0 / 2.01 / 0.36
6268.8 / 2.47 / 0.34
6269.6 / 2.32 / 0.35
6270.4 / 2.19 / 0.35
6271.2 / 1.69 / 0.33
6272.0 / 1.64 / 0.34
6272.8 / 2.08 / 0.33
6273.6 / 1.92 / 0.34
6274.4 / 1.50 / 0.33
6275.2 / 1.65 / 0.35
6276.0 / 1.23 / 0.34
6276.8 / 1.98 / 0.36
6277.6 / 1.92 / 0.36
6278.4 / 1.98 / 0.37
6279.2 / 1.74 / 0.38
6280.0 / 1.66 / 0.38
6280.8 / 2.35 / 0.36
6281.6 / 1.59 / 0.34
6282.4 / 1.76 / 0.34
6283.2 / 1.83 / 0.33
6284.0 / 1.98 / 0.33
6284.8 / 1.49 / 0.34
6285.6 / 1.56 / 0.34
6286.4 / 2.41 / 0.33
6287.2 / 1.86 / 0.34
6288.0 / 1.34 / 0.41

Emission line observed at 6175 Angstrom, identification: Mg II 2798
